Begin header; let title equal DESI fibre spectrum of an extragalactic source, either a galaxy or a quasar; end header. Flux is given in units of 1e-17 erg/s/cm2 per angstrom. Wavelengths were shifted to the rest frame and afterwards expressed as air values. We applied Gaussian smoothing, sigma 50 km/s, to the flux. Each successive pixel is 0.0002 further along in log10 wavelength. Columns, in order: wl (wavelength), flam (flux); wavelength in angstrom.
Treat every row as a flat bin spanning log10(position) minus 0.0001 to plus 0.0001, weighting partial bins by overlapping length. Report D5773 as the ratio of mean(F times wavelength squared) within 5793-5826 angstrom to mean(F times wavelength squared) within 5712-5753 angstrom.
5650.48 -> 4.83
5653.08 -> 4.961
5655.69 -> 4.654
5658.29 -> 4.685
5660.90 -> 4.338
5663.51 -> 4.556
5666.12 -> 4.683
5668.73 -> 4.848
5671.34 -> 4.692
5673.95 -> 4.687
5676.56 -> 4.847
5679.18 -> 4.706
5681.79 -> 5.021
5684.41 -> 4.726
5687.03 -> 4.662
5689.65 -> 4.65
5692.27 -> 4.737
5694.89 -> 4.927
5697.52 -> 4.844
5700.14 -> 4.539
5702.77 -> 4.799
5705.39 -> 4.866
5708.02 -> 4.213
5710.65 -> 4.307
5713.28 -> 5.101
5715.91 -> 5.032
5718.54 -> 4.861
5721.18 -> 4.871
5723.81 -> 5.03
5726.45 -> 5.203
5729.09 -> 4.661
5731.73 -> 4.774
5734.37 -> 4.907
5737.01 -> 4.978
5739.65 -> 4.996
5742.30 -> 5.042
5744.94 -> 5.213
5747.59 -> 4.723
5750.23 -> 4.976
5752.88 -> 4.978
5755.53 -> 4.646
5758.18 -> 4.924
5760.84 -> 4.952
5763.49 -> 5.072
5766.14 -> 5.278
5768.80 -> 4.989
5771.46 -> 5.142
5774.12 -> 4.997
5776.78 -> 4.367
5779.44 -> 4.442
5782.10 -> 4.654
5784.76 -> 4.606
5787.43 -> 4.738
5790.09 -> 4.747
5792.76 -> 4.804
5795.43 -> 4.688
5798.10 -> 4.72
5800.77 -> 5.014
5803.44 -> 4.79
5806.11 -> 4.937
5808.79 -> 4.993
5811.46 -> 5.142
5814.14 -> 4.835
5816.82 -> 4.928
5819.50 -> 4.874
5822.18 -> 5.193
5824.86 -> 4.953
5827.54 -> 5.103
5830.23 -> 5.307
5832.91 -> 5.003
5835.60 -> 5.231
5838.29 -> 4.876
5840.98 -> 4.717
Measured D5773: 1.02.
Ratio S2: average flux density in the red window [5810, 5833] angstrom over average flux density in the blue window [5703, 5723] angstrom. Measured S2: 1.06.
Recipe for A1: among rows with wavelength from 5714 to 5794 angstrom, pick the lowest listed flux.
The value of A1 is 4.367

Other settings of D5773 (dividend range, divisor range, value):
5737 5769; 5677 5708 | 1.07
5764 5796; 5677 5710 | 1.05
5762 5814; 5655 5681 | 1.08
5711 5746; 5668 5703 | 1.06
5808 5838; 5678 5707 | 1.11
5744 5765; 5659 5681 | 1.09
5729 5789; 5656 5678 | 1.08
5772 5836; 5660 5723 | 1.07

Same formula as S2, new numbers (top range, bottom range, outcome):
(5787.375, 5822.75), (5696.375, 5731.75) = 1.02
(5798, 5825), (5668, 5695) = 1.04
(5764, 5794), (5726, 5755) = 0.97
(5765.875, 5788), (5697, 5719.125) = 1.01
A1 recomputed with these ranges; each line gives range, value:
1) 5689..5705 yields 4.539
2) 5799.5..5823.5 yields 4.79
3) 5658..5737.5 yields 4.213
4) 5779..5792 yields 4.442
